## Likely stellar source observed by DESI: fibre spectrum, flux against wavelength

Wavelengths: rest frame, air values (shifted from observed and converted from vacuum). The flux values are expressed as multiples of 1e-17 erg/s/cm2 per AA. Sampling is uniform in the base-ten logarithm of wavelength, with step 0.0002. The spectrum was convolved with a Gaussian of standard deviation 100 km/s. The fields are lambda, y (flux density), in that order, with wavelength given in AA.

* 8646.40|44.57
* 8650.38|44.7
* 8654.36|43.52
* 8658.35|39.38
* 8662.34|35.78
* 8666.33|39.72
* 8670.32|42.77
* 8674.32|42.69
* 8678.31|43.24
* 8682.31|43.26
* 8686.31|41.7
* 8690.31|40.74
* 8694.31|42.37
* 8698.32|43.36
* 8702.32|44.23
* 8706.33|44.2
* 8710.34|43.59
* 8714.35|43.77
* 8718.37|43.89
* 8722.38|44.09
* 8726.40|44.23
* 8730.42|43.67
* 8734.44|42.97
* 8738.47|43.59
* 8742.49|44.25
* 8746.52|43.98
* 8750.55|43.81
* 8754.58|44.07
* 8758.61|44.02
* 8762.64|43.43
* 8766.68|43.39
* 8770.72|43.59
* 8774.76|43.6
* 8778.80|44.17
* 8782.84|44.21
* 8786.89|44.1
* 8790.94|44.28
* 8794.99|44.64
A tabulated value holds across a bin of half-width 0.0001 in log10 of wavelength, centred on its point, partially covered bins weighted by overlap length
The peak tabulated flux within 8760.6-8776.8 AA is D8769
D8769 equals 43.6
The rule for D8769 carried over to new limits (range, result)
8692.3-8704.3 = 44.23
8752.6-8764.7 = 44.07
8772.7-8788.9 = 44.21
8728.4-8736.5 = 43.67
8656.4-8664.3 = 39.38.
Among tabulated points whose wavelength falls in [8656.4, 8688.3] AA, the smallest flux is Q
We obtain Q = 35.78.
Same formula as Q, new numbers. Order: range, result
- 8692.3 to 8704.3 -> 42.37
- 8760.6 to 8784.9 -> 43.39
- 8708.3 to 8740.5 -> 42.97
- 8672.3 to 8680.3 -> 42.69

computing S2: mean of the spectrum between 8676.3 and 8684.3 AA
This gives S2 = 43.3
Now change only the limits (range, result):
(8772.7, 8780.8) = 43.9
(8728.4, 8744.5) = 43.6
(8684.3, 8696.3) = 41.6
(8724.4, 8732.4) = 43.9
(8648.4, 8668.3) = 40.6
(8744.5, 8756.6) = 44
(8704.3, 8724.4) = 43.9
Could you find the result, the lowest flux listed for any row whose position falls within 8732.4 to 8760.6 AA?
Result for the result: 42.97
